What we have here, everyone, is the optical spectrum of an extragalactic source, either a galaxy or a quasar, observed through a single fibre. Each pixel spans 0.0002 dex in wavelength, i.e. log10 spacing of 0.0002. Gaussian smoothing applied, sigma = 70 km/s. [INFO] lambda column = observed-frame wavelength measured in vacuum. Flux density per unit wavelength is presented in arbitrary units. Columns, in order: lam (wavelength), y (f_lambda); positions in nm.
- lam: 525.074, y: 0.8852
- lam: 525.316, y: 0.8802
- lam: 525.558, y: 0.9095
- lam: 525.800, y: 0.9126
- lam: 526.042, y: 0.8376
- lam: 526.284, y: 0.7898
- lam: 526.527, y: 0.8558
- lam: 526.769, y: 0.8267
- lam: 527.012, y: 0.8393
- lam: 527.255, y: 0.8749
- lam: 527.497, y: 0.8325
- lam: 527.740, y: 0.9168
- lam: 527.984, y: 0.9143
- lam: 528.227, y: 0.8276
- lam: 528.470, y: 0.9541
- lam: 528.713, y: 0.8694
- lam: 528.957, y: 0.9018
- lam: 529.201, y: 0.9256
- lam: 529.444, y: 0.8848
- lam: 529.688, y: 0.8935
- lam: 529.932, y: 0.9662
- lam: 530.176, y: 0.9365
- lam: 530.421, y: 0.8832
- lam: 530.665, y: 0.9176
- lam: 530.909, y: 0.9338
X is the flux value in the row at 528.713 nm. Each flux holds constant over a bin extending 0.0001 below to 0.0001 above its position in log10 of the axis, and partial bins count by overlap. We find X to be 0.8694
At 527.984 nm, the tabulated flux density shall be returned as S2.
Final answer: 0.9143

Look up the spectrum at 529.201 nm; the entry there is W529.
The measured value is 0.9256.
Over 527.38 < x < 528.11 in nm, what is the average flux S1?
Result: 0.887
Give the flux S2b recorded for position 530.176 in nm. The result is 0.9365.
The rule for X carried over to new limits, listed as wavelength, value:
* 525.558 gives 0.9095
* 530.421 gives 0.8832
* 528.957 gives 0.9018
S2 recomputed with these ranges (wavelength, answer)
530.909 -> 0.9338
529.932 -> 0.9662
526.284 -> 0.7898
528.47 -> 0.9541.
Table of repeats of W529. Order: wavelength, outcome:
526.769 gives 0.8267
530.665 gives 0.9176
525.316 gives 0.8802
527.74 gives 0.9168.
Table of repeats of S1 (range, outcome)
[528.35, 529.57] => 0.907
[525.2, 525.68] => 0.895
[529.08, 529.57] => 0.906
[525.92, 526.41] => 0.814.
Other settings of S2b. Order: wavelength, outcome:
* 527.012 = 0.8393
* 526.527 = 0.8558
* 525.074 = 0.8852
